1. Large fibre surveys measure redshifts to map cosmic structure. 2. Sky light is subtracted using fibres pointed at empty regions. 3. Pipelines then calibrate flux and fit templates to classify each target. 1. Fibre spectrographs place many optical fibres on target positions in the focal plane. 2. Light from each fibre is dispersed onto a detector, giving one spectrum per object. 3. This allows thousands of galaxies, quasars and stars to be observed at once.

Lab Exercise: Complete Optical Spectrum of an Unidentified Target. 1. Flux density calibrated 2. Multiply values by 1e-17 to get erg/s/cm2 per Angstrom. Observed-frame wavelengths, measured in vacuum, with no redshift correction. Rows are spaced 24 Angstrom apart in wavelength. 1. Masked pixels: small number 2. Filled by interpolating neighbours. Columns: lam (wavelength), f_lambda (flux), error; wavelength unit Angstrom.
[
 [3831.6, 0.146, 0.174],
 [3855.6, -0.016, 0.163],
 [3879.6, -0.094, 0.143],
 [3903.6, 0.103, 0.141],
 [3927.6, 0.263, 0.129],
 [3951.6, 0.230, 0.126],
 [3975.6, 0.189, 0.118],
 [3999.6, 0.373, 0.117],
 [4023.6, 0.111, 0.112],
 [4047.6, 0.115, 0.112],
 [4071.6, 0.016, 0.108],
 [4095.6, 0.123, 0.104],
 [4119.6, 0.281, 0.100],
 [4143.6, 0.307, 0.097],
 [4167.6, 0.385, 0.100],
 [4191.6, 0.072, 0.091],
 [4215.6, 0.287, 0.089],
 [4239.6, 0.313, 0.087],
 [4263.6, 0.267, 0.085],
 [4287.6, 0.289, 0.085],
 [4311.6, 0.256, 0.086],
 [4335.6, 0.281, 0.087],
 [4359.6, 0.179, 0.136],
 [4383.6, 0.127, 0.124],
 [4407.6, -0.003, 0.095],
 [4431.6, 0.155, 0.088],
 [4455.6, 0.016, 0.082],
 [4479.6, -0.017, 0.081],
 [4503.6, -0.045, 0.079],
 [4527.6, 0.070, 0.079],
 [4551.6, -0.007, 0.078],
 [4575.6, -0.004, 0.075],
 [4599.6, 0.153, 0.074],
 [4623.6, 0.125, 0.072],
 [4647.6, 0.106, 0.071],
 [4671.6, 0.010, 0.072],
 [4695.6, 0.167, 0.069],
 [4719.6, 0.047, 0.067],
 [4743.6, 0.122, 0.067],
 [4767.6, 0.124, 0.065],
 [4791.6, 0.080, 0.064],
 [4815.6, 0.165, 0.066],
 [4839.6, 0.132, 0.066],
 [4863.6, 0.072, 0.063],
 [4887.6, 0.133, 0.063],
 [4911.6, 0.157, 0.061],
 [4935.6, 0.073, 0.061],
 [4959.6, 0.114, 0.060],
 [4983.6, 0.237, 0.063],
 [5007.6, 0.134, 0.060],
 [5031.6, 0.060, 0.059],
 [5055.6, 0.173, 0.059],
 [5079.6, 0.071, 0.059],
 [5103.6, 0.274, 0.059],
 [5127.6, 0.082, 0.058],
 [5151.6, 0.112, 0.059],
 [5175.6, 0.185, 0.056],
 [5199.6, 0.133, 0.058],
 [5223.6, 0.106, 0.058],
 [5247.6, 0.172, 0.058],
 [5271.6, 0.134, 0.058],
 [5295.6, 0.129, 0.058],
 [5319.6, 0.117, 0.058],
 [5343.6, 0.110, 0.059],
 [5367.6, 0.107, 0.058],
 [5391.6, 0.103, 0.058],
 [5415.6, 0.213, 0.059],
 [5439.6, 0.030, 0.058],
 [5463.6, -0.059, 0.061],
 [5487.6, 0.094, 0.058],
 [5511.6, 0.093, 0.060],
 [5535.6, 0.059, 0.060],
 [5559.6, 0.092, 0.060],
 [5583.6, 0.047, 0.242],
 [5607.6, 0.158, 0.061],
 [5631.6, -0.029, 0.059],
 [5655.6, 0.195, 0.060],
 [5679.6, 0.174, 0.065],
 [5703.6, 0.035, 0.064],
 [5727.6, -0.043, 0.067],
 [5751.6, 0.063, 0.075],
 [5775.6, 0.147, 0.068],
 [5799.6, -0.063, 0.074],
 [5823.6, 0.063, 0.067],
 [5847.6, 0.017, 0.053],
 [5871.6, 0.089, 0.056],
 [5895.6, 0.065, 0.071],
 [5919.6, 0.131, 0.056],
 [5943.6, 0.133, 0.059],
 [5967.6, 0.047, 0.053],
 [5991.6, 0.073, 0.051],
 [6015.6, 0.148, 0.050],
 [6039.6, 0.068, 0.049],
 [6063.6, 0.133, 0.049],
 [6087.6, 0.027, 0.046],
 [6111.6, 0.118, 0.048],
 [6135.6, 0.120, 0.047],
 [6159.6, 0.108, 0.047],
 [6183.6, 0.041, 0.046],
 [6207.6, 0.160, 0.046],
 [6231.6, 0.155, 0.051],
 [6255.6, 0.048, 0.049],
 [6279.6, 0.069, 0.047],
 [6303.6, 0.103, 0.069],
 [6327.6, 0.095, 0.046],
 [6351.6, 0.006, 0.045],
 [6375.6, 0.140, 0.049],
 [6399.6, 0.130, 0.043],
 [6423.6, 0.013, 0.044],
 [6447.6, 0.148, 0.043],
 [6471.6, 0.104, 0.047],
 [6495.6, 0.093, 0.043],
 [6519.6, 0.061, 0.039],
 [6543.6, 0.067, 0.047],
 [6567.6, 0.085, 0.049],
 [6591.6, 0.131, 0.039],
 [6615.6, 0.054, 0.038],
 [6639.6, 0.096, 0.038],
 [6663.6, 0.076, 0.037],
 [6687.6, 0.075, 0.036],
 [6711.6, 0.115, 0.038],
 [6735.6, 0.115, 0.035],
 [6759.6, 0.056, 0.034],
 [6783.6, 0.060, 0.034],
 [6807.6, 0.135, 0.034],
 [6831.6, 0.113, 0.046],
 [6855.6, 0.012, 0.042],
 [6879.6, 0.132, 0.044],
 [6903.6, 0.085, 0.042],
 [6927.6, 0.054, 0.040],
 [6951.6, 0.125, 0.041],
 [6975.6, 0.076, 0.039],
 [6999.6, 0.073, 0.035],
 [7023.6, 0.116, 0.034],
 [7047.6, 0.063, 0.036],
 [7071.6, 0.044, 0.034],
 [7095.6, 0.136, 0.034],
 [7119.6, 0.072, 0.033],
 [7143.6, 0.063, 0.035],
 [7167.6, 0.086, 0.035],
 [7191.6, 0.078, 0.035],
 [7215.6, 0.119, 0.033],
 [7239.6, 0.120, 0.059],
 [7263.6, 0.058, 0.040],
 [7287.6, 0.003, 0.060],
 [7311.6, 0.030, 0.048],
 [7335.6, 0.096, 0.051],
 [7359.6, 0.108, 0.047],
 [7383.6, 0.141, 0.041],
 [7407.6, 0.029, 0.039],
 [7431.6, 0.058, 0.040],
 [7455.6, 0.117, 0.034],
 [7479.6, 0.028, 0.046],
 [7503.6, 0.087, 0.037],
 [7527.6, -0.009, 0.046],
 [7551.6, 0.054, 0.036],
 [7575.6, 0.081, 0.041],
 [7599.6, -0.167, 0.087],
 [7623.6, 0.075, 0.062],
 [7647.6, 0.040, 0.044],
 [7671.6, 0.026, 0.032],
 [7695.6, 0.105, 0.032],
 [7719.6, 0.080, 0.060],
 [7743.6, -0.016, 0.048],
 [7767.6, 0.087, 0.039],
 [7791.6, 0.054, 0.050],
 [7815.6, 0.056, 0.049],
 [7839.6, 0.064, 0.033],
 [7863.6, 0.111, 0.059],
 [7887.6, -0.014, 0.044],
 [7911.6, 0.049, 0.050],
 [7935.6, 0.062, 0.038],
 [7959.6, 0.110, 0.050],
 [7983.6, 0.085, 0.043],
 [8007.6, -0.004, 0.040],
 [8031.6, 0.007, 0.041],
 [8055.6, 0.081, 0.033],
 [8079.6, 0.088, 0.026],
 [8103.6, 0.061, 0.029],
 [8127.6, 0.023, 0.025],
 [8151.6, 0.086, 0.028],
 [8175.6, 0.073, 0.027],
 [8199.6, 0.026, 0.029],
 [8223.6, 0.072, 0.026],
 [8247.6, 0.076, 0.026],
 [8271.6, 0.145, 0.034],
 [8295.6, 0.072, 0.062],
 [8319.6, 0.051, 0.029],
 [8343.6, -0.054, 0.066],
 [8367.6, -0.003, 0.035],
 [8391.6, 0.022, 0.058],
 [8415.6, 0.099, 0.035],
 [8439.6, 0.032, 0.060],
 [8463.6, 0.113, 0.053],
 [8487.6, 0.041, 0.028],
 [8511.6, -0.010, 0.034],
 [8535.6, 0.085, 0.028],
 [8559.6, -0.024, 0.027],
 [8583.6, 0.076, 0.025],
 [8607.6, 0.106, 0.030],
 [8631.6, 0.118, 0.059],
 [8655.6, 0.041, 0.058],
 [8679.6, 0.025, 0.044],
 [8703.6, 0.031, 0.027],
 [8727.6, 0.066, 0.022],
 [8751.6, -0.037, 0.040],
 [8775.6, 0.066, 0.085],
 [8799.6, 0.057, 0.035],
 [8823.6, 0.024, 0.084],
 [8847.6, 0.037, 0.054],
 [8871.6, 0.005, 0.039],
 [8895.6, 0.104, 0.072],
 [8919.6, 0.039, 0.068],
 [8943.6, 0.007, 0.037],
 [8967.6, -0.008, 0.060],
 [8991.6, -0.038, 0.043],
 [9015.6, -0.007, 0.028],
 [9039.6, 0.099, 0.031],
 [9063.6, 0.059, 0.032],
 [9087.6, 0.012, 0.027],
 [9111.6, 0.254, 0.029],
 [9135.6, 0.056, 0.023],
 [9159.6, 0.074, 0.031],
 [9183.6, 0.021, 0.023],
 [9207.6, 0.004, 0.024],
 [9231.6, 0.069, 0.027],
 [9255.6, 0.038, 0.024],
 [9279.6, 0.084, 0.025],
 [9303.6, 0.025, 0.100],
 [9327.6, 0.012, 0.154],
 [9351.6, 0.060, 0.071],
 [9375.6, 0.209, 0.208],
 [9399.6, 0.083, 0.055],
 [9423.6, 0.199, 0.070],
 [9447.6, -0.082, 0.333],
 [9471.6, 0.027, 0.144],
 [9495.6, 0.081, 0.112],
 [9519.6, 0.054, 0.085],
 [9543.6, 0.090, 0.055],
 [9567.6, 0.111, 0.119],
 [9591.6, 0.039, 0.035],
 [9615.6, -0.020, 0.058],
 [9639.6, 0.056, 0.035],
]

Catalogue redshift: 1.44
